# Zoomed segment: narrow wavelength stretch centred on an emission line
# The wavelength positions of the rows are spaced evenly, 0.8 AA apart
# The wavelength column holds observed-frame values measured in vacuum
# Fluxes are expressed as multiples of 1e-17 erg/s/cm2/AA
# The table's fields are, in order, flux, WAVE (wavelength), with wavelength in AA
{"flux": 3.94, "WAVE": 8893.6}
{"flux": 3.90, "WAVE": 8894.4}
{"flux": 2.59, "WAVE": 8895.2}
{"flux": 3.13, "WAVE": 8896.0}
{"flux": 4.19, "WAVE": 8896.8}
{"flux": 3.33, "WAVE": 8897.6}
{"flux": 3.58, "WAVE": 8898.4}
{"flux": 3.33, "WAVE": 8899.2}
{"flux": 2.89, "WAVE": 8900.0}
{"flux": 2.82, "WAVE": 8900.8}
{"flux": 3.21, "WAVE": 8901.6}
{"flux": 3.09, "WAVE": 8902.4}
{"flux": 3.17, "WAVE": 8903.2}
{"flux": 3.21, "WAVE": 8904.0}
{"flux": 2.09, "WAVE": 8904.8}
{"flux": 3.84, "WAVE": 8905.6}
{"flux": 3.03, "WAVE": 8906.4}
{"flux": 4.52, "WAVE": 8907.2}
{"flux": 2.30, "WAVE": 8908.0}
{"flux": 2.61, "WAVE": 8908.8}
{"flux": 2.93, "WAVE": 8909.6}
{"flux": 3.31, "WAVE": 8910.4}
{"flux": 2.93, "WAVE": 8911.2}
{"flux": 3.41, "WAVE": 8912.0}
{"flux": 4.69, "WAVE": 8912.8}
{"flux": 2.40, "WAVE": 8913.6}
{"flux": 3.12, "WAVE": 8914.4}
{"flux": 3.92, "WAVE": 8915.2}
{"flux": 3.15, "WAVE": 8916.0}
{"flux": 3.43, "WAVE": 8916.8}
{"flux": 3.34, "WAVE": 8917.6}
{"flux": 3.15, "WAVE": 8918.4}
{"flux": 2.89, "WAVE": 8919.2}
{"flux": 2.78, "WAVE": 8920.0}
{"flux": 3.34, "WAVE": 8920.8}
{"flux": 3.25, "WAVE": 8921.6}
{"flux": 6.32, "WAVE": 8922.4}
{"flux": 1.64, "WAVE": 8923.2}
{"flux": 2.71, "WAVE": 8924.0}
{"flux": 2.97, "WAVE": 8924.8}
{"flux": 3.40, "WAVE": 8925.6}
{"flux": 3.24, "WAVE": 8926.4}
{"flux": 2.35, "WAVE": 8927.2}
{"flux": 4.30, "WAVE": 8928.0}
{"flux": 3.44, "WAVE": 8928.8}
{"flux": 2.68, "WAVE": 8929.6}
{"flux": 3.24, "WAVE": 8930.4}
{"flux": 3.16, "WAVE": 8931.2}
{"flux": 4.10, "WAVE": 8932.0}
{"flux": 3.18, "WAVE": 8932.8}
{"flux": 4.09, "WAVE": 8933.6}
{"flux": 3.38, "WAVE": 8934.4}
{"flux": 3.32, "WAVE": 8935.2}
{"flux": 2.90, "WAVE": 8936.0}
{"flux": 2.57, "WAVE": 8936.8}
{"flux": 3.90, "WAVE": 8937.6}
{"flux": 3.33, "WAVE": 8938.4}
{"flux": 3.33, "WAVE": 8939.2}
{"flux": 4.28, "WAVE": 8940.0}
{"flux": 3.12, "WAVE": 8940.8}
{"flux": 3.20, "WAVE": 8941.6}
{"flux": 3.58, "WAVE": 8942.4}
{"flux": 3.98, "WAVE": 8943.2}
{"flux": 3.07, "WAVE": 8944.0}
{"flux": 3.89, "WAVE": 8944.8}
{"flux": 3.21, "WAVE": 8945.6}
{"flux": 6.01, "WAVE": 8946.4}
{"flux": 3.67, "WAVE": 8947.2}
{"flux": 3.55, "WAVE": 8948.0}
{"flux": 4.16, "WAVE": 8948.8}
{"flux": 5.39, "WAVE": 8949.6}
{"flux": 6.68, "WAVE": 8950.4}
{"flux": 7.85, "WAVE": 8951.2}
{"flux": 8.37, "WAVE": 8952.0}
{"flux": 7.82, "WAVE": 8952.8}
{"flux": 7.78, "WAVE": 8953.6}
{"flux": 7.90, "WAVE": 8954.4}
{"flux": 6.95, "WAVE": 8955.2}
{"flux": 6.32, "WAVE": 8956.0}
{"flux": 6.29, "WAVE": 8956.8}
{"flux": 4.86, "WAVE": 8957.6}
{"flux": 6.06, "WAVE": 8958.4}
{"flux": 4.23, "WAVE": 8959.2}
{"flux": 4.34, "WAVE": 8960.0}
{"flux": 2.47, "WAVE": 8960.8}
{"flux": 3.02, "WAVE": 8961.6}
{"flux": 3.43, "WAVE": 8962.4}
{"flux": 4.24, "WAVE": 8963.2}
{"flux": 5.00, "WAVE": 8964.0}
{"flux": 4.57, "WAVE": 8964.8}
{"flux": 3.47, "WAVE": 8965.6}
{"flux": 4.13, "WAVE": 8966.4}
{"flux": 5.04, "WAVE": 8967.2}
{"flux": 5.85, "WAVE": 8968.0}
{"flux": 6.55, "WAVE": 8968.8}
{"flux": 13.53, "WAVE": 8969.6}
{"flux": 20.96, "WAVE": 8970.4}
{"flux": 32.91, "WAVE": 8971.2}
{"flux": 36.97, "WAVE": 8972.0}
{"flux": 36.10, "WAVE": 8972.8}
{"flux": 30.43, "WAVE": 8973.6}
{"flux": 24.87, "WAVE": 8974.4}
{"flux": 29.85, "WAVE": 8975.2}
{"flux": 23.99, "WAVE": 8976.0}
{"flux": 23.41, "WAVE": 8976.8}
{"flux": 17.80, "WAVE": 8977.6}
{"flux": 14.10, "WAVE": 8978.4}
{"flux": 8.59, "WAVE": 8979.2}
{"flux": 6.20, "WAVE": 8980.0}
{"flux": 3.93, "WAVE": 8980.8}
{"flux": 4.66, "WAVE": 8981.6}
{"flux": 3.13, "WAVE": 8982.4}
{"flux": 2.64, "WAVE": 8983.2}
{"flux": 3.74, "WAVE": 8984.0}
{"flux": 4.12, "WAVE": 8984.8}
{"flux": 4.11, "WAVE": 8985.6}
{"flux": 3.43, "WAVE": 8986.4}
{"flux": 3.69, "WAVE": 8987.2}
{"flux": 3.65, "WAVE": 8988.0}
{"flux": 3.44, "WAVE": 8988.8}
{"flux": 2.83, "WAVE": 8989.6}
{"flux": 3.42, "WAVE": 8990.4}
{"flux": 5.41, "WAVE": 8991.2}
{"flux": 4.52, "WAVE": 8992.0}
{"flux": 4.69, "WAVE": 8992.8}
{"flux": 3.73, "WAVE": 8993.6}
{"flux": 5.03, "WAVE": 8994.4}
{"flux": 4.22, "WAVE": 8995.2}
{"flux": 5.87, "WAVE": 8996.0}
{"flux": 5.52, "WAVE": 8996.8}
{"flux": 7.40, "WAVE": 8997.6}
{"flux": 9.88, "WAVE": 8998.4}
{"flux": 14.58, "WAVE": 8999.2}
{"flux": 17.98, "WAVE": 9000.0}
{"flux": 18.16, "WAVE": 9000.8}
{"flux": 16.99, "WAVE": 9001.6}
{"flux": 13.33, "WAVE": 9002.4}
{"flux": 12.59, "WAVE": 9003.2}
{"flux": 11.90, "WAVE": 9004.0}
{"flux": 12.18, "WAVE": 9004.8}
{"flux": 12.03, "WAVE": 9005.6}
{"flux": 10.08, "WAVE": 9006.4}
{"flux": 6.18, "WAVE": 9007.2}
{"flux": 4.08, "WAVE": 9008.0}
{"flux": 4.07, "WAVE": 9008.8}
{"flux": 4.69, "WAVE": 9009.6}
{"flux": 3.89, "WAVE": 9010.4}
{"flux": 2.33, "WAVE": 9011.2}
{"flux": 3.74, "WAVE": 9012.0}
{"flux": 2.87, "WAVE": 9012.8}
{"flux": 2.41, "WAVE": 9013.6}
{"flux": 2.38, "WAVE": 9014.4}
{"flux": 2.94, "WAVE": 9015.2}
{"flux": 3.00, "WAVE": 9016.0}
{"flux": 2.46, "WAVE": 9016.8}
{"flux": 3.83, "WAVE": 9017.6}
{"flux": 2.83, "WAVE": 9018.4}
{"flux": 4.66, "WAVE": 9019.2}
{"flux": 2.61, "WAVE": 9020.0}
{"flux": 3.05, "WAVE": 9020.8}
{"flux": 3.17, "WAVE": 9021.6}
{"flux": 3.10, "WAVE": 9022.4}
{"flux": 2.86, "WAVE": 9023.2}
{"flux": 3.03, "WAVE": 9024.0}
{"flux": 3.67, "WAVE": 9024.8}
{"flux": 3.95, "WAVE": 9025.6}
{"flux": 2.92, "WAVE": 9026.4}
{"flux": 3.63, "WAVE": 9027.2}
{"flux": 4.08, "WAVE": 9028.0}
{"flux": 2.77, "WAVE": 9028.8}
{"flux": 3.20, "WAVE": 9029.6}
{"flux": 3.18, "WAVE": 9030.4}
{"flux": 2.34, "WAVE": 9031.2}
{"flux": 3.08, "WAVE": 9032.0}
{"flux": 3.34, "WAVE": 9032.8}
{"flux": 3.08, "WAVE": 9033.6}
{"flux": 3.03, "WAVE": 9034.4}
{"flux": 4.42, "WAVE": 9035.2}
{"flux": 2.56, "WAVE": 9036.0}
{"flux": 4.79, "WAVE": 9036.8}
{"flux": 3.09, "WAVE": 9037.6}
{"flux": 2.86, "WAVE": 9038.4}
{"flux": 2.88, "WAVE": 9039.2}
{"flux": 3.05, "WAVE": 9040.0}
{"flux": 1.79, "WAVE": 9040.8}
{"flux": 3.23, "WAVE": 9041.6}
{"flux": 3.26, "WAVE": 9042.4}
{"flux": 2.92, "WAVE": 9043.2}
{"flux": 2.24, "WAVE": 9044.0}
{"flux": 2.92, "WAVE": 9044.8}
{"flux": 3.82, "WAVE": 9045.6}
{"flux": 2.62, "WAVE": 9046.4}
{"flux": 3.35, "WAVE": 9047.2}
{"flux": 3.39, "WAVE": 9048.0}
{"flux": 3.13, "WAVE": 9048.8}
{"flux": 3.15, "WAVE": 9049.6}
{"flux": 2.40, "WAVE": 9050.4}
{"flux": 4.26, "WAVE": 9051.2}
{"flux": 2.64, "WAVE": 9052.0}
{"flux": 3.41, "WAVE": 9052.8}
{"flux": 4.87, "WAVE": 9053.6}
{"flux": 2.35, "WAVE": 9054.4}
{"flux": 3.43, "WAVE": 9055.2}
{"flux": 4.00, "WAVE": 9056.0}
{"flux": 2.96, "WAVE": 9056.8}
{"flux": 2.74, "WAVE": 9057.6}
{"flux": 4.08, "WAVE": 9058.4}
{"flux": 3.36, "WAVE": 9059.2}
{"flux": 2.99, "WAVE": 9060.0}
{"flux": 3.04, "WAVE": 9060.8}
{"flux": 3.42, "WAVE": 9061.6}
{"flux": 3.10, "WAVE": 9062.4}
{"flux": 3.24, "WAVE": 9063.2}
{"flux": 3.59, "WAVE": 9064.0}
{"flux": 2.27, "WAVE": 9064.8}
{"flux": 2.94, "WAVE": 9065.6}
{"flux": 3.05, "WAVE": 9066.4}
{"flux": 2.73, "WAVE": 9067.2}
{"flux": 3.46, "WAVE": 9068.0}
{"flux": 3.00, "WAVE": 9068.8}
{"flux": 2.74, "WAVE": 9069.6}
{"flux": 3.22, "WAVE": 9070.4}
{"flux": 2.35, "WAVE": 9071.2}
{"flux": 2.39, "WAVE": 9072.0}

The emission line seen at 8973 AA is H-alpha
